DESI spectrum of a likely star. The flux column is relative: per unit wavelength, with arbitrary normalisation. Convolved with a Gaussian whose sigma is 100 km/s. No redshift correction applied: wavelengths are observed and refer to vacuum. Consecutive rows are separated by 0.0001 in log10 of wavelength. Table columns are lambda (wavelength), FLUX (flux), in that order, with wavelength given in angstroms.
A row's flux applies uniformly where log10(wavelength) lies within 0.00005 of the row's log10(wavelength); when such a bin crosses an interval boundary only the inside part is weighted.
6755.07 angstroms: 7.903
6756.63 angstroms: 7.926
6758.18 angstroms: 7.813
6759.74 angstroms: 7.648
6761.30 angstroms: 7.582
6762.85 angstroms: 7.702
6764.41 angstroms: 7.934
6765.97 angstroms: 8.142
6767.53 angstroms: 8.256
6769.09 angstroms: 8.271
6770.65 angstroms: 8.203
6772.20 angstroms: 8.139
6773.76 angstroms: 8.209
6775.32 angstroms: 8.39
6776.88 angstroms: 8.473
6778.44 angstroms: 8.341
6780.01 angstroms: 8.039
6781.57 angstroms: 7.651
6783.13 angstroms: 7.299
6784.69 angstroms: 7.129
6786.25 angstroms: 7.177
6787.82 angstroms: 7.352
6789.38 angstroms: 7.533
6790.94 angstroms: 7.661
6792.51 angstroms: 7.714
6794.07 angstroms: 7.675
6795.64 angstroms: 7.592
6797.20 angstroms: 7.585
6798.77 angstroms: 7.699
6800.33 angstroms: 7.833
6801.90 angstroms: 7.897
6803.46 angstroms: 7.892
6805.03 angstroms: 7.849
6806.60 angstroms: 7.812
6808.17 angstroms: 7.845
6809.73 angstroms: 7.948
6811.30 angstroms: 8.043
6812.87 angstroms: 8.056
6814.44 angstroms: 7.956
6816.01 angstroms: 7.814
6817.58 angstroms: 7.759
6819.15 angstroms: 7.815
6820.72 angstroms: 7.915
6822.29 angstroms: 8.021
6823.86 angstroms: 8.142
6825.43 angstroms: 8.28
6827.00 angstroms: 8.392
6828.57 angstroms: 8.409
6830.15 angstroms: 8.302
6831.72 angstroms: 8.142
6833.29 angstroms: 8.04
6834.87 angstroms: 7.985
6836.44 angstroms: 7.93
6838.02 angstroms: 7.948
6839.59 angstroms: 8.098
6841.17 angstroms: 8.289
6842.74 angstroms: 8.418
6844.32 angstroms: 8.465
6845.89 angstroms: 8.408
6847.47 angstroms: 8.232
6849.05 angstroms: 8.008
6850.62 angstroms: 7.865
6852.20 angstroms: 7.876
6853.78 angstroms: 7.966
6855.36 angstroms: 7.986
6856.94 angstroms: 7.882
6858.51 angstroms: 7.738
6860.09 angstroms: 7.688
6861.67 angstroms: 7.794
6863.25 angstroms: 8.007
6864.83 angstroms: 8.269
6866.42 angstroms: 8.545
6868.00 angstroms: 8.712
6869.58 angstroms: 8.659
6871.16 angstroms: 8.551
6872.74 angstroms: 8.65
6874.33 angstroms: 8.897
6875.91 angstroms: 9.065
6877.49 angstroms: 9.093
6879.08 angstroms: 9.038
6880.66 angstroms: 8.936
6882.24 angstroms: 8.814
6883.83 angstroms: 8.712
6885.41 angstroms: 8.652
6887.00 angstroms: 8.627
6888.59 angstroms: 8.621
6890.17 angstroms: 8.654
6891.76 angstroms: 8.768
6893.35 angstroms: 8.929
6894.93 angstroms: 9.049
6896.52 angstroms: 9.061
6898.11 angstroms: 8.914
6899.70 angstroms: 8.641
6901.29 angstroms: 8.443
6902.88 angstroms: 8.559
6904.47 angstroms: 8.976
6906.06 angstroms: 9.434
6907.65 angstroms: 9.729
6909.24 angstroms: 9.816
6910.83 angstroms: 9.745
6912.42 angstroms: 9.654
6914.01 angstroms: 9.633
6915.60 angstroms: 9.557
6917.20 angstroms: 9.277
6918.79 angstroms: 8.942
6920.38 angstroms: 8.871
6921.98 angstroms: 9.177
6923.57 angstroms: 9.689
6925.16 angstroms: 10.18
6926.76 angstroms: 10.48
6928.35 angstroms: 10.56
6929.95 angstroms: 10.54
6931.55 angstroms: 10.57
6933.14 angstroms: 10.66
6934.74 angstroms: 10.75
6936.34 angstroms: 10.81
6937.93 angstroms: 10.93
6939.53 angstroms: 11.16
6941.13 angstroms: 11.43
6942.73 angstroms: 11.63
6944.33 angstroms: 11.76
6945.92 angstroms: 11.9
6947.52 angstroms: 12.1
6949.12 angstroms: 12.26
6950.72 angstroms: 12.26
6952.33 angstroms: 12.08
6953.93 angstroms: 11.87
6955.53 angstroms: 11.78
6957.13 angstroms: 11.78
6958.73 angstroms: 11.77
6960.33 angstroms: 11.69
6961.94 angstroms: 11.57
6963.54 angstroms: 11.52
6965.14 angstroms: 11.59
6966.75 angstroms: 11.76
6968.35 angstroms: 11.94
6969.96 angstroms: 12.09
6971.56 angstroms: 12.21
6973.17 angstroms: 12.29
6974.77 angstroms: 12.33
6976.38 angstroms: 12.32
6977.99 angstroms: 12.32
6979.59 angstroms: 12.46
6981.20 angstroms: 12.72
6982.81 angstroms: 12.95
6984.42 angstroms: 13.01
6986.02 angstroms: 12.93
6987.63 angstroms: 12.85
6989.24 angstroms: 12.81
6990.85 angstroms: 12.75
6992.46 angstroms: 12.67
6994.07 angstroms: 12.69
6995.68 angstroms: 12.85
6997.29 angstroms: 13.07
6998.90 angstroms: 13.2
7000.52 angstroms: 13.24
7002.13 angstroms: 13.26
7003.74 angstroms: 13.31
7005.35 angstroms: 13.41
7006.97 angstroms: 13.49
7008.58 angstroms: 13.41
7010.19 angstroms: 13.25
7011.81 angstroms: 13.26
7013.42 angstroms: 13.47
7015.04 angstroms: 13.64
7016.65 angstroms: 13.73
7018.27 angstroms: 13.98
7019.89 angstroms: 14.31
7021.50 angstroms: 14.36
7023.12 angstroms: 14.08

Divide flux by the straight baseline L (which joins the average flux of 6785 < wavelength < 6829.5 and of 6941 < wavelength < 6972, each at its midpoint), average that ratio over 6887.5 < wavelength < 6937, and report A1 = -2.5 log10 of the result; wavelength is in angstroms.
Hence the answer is 0.13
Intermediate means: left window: 7.84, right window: 11.9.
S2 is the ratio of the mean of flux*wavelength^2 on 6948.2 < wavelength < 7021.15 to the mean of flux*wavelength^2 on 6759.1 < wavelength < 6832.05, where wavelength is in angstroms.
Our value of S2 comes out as 1.7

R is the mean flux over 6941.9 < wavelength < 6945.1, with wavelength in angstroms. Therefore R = 11.7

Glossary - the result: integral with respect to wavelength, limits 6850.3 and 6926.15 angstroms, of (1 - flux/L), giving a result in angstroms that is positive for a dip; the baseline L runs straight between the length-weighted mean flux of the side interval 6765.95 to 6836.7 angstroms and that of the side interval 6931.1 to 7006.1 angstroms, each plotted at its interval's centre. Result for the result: 9.9 angstroms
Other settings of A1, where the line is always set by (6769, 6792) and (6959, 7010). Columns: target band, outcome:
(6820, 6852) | 0.12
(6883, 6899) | 0.18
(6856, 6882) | 0.17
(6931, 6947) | 0.03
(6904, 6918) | 0.14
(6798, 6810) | 0.07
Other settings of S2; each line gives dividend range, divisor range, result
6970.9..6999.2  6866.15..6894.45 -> 1.49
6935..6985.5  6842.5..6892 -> 1.46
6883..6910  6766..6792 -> 1.17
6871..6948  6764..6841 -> 1.26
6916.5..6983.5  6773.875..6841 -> 1.50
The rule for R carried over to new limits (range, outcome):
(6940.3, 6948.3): 11.8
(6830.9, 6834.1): 8.09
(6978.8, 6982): 12.6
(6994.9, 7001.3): 13.1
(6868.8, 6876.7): 8.77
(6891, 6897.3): 8.96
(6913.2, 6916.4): 9.6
